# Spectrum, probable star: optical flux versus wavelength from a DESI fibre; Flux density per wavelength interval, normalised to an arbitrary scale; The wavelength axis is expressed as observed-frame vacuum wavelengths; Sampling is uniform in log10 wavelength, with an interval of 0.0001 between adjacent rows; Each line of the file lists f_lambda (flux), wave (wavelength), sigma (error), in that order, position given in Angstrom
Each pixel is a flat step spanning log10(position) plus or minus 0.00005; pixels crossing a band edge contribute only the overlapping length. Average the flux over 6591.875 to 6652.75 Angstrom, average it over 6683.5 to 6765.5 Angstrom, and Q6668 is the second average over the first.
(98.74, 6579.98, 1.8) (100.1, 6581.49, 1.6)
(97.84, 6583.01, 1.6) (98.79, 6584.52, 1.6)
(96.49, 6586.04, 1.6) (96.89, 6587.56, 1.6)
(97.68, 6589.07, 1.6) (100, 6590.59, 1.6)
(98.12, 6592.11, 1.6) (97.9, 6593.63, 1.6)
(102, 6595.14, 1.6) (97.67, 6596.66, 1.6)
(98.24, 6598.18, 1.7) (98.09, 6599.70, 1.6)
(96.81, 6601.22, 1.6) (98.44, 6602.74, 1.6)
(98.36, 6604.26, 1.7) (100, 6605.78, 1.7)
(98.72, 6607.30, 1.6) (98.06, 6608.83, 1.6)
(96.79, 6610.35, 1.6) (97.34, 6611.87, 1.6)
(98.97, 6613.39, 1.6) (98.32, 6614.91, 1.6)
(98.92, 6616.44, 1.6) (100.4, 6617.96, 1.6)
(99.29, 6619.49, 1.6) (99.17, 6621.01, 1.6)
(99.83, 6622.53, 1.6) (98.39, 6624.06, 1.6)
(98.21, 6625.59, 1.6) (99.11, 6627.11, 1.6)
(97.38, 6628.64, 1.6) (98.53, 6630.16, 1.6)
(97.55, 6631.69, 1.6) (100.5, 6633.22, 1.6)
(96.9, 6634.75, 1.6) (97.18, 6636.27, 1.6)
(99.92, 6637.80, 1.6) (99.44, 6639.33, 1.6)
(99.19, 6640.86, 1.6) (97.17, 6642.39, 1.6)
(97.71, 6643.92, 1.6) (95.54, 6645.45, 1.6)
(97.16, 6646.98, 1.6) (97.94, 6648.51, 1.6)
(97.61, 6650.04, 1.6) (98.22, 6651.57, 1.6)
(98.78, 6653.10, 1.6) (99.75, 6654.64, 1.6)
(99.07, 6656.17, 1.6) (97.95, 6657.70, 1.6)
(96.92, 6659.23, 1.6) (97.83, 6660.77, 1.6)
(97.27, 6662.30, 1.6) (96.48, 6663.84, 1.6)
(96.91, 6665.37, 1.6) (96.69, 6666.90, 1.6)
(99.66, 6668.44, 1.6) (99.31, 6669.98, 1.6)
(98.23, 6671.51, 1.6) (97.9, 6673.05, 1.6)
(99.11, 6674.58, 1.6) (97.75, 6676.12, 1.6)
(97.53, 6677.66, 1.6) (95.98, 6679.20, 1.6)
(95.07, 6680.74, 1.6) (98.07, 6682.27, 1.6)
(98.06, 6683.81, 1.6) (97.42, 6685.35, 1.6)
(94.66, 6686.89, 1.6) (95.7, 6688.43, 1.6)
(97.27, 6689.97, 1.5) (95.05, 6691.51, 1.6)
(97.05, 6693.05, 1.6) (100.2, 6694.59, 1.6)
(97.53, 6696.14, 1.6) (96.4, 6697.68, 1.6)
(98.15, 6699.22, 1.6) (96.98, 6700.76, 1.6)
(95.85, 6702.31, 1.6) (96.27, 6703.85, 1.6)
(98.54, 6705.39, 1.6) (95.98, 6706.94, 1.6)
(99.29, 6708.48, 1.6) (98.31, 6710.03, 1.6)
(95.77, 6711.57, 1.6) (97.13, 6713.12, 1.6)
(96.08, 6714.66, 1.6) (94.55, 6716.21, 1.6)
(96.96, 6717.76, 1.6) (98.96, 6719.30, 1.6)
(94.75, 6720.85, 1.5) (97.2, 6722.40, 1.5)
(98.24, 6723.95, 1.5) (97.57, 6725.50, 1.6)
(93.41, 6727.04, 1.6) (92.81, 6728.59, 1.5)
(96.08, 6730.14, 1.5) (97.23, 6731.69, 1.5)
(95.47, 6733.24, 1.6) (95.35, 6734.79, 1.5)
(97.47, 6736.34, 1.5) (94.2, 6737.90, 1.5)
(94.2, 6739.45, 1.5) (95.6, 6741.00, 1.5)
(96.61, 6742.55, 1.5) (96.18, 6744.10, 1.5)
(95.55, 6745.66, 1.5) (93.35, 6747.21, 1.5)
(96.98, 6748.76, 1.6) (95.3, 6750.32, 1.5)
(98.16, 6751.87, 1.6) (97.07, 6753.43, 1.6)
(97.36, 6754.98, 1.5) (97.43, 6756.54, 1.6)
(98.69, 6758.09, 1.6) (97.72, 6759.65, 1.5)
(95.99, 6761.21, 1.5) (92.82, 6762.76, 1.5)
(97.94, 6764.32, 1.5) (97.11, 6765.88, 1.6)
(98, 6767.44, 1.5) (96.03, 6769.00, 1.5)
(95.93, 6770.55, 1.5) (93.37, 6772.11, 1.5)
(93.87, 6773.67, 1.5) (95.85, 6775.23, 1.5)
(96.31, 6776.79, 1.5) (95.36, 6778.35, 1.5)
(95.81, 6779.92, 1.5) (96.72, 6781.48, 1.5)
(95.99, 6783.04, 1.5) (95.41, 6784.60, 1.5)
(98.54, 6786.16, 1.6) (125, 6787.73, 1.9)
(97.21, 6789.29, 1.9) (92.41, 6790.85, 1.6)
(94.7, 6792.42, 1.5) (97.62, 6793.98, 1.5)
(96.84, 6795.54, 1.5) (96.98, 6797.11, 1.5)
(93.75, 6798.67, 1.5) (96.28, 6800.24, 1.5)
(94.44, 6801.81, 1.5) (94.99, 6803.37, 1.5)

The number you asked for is 0.98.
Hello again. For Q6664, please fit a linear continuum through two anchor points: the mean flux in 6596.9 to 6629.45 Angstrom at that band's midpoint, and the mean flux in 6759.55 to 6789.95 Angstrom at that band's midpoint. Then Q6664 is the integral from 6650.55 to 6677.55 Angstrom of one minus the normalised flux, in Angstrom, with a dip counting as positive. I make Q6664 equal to 0.0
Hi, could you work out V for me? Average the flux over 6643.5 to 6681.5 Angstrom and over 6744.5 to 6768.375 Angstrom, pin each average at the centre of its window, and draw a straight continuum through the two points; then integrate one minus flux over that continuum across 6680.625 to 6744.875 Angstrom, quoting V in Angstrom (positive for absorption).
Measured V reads 0.4 Angstrom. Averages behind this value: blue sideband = 97.7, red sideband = 96.6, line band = 96.5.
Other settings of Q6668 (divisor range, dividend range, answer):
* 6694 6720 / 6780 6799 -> 1.01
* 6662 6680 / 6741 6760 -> 0.99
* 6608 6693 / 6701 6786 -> 0.98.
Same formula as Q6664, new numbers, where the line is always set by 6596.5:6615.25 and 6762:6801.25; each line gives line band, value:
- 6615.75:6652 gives -0.2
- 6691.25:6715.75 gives 0.1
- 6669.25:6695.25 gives 0.1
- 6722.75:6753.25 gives 0.5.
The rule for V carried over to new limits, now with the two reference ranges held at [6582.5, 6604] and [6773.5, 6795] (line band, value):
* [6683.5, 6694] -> 0.2 Angstrom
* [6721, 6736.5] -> 0.3 Angstrom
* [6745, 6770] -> 0.4 Angstrom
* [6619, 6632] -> -0.1 Angstrom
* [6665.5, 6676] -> 0.0 Angstrom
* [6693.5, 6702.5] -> 0.0 Angstrom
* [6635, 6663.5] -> 0.1 Angstrom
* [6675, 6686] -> 0.1 Angstrom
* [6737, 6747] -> 0.3 Angstrom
